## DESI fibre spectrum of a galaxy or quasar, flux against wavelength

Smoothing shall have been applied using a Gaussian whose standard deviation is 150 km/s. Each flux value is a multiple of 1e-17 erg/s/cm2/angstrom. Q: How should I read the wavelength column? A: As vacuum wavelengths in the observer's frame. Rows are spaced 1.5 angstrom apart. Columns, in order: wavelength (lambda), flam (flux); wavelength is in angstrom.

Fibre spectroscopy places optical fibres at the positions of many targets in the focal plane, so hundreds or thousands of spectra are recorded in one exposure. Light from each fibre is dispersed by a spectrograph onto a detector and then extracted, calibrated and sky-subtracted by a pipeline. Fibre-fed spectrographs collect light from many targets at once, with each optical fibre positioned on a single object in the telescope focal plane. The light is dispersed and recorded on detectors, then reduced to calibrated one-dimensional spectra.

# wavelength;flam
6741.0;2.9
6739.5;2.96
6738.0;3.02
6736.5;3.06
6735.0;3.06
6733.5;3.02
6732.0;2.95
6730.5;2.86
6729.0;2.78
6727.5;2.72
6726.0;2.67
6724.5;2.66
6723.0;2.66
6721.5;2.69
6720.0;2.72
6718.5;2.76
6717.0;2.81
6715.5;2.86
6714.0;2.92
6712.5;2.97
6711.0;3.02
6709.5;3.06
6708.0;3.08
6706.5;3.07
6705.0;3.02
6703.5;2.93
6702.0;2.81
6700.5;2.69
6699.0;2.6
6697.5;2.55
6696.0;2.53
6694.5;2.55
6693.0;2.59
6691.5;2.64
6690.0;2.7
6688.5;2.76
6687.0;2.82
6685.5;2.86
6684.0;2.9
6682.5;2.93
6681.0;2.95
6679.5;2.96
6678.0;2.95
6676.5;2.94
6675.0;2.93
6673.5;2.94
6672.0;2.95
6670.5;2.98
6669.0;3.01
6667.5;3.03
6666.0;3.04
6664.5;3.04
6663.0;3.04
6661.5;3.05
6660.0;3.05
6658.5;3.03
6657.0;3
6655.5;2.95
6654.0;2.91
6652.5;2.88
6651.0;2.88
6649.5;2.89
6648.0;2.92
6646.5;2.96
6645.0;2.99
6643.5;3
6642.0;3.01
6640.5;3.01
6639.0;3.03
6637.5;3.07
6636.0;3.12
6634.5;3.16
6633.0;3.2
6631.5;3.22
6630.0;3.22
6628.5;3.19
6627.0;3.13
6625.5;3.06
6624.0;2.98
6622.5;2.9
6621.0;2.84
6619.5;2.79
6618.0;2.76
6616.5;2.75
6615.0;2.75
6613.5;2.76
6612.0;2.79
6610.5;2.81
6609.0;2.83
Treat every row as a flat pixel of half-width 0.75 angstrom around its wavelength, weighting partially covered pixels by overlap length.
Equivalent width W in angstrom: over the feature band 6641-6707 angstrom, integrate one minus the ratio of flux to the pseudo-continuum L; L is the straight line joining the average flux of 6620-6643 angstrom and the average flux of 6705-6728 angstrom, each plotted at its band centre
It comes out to 1.59 angstrom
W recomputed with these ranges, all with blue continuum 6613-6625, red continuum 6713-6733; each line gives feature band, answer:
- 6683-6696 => 0.3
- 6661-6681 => -1.3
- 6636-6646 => -0.8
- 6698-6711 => -0.6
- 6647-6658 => -0.4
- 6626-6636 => -1.3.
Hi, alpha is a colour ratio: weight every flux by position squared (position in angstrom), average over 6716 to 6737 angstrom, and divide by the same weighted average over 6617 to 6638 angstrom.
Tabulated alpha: 0.95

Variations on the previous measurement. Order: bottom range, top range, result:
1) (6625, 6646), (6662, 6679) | 0.97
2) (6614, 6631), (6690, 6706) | 0.94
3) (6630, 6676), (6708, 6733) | 0.96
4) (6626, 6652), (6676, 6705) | 0.92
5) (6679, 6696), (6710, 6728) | 1.02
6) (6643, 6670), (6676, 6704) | 0.94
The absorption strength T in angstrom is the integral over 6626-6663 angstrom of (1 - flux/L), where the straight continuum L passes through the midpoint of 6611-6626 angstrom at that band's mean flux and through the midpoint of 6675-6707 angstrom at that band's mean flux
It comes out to -2.8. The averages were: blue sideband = 2.83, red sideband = 2.8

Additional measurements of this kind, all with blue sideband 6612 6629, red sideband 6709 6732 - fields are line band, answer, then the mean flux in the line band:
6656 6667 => -0.7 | 3.03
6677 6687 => -0.3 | 2.92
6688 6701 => 1.0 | 2.62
